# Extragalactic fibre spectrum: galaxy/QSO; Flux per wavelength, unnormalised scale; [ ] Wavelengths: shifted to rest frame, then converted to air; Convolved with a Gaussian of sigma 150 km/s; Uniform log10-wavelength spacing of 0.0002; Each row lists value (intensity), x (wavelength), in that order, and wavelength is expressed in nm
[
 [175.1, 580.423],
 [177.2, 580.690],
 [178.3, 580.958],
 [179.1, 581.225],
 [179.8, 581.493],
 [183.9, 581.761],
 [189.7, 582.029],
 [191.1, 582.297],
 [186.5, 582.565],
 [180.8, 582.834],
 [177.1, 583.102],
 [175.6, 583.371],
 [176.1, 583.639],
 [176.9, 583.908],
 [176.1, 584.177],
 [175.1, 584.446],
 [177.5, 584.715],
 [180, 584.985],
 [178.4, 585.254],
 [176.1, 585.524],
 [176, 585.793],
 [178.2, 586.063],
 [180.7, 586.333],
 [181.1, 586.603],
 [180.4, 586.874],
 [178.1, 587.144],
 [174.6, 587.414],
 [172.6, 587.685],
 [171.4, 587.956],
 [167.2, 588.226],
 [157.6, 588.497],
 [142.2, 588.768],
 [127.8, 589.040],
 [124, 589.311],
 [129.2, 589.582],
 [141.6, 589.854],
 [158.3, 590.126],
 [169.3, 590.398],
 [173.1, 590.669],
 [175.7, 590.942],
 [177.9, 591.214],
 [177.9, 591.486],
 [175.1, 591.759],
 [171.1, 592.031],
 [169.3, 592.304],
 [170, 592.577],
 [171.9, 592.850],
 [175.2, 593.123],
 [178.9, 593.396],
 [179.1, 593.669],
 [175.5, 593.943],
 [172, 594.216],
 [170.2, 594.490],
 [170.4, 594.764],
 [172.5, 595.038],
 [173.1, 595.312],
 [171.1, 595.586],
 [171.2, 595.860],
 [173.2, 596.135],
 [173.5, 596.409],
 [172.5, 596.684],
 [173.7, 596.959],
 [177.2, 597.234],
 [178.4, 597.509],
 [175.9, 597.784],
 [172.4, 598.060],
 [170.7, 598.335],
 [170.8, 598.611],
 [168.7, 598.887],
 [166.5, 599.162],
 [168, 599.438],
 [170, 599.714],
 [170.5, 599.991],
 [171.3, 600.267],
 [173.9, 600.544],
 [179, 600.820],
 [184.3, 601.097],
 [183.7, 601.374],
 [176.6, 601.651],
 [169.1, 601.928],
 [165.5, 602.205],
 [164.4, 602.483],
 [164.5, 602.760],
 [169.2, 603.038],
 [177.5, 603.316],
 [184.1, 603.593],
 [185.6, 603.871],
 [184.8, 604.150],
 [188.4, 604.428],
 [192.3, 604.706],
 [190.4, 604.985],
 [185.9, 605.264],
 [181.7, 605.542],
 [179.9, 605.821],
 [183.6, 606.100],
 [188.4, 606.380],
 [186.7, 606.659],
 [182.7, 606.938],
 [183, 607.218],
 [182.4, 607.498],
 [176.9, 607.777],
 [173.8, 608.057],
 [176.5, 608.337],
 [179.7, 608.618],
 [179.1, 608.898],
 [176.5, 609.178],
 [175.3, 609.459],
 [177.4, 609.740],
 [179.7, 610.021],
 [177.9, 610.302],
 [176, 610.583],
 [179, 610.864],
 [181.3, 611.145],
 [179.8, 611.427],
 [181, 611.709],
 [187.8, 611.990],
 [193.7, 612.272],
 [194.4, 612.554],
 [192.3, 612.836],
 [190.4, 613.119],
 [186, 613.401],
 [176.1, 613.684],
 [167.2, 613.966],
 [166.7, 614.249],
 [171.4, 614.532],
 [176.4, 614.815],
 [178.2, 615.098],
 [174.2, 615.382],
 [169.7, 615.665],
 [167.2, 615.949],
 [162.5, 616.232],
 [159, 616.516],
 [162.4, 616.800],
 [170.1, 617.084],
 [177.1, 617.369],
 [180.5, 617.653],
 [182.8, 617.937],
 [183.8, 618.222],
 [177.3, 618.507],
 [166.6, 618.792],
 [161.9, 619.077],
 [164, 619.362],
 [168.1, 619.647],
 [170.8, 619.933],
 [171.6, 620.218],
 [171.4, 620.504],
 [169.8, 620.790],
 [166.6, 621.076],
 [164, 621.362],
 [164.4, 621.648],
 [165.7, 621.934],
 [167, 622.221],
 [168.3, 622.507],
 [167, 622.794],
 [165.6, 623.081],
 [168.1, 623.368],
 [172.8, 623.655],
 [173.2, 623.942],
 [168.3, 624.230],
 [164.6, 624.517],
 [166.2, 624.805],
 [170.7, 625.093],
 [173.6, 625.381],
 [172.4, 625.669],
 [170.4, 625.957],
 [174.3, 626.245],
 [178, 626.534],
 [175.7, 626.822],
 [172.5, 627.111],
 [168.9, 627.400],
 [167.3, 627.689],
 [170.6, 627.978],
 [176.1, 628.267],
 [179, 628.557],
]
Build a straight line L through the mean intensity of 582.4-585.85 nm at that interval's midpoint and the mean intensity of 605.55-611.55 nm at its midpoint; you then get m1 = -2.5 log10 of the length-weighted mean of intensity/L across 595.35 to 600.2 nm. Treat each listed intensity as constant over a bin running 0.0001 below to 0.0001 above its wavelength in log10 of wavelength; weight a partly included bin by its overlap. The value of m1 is 0.04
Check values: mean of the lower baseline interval 178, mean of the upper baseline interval 180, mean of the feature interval 172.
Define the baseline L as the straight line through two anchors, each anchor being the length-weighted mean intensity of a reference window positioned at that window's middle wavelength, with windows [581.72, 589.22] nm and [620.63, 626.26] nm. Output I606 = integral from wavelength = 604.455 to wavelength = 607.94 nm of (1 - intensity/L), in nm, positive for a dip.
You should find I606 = -0.27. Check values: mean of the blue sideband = 174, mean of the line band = 185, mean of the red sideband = 169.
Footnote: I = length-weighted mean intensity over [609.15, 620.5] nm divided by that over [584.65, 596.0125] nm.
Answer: 1.0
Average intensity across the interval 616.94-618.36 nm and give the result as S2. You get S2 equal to 179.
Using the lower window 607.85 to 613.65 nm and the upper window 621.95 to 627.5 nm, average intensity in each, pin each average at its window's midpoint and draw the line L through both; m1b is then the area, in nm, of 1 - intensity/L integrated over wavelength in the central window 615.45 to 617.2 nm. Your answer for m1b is 0.12 nm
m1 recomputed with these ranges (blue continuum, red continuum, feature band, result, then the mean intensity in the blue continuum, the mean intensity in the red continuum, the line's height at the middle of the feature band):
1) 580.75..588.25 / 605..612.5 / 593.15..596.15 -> 0.04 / 179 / 181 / 180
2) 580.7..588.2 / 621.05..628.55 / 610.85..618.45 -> -0.03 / 179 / 170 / 172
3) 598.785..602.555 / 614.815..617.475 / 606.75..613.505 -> -0.07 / 172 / 169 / 170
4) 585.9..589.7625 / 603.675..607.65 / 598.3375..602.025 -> 0.03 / 162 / 185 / 178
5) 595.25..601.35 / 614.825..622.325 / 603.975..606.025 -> -0.08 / 173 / 170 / 172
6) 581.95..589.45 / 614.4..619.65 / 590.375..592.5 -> -0.01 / 172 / 171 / 172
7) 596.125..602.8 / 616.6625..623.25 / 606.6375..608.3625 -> -0.05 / 173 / 170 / 172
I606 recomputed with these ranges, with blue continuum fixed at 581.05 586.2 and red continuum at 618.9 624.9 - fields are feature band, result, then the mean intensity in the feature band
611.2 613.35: -0.220 nm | 188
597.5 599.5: 0.044 nm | 171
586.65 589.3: 0.239 nm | 162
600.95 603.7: 0.000 nm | 174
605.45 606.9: -0.096 nm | 184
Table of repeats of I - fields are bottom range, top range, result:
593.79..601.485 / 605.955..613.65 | 1.05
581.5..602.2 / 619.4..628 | 0.99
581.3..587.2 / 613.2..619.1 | 0.96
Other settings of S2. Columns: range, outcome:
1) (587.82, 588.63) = 166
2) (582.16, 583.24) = 184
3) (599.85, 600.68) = 172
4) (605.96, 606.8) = 186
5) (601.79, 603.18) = 167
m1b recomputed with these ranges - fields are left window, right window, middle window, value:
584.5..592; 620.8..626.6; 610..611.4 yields -0.09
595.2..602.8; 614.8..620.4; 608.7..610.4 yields -0.06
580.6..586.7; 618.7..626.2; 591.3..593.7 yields 0.04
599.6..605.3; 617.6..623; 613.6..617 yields 0.06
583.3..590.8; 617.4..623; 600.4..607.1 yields -0.46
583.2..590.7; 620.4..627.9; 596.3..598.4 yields -0.09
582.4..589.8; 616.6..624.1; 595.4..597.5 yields -0.05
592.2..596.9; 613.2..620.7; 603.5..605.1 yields -0.14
